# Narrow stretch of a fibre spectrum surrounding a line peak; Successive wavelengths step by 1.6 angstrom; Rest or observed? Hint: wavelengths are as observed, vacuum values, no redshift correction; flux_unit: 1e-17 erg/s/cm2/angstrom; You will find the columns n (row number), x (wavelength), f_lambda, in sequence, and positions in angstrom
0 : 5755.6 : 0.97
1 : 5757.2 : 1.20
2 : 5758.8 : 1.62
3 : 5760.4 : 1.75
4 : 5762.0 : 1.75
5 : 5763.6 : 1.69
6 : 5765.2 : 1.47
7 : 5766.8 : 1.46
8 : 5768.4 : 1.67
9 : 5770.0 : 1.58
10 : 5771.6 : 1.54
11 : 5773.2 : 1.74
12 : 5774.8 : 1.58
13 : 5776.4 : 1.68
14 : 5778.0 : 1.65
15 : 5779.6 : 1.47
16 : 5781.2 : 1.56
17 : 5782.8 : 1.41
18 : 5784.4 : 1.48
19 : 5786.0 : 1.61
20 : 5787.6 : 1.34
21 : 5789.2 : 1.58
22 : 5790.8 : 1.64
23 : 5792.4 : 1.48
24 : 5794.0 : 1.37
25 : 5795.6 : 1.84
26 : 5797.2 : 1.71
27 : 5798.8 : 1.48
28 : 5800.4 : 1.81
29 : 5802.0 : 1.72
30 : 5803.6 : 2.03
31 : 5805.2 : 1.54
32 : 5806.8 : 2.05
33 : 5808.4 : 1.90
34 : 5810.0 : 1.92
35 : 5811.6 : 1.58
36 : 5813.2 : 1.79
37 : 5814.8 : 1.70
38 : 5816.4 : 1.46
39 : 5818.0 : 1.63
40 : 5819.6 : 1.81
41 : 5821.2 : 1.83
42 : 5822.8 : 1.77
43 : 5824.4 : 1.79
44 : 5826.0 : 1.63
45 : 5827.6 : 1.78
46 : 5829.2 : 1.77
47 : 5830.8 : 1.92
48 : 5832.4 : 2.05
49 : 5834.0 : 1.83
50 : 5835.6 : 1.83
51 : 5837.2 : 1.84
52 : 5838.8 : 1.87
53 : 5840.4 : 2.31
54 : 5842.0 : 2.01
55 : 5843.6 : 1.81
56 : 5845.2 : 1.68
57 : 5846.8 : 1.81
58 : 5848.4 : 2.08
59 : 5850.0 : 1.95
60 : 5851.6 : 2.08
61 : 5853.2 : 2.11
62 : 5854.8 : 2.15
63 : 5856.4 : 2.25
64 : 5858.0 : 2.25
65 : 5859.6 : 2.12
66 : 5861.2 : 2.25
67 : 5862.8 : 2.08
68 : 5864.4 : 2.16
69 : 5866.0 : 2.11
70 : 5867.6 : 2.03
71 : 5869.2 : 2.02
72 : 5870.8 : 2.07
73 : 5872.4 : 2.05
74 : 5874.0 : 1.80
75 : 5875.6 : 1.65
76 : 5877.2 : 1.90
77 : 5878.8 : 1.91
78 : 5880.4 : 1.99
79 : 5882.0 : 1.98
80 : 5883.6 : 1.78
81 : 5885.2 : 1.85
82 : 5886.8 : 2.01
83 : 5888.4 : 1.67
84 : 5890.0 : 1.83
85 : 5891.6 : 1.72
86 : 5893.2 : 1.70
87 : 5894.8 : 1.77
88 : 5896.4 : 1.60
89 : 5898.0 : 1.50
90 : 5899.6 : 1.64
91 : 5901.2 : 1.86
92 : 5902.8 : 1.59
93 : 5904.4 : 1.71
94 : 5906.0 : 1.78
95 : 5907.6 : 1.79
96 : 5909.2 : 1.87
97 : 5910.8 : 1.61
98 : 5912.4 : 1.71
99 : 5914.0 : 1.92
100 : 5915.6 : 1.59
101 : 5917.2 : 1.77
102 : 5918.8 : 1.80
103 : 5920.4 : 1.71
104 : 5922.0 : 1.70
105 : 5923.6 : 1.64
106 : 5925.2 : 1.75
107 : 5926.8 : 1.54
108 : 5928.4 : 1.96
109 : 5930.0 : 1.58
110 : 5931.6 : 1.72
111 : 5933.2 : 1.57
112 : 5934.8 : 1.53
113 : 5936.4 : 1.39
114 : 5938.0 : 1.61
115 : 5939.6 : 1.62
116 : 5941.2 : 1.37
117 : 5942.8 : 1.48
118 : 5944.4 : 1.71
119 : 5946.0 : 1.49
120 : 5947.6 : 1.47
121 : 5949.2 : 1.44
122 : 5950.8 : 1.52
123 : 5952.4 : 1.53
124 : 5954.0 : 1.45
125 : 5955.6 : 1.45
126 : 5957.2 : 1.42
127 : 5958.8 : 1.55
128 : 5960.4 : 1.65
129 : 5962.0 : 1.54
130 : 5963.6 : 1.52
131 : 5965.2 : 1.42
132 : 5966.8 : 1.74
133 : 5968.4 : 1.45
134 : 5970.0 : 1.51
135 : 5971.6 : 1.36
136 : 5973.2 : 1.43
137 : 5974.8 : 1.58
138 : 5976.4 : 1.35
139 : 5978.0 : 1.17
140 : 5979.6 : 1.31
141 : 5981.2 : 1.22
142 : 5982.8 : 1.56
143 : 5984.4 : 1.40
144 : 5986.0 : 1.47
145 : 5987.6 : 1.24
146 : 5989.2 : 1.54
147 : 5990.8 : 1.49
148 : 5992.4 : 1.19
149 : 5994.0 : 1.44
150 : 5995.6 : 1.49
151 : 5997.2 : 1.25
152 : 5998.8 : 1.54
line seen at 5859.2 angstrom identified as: C III] 1909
